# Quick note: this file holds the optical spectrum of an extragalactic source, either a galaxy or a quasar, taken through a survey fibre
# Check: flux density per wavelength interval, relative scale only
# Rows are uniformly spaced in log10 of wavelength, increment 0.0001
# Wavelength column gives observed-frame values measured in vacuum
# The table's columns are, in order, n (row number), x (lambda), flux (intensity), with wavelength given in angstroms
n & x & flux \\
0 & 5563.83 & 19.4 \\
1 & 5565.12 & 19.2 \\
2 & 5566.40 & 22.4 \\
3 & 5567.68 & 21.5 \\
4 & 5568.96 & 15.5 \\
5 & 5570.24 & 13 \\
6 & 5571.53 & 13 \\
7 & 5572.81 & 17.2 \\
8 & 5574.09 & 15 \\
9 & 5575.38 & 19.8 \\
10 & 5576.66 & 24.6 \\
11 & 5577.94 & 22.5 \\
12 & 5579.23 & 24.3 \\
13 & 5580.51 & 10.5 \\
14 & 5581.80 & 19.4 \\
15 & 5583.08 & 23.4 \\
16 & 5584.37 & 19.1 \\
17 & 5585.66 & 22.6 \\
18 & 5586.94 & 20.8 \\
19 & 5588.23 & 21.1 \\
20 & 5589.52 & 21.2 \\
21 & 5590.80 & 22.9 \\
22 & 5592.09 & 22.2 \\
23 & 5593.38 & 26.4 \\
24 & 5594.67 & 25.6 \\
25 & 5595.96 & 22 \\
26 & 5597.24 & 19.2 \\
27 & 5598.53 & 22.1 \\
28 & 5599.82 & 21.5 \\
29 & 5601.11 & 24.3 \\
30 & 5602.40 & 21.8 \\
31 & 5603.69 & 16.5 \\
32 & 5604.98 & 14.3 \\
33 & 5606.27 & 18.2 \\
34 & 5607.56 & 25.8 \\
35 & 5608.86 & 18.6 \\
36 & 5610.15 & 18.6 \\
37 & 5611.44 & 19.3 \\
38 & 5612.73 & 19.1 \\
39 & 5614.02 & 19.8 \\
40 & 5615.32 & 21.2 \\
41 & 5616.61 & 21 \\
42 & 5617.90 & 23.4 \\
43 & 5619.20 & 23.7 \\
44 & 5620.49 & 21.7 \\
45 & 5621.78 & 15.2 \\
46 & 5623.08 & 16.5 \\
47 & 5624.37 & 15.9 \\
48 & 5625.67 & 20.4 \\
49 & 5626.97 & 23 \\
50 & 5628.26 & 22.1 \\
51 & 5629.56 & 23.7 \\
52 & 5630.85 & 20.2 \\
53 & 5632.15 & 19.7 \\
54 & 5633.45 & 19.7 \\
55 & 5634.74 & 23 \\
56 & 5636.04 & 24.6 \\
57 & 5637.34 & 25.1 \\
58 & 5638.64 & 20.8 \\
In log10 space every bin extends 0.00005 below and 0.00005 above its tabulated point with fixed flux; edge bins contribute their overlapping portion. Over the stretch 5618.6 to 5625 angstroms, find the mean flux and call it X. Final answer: 18.6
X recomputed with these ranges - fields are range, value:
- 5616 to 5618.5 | 22.2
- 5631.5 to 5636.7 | 21.7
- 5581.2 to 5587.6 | 21.1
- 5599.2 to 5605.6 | 19.7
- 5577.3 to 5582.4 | 19.2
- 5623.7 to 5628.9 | 20.3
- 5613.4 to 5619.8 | 21.8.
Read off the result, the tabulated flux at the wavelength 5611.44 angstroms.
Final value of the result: 19.3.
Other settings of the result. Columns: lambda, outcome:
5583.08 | 23.4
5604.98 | 14.3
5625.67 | 20.4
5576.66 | 24.6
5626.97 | 23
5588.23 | 21.1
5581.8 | 19.4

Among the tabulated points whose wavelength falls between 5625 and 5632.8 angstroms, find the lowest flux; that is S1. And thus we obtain 19.7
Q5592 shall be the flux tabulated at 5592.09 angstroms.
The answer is 22.2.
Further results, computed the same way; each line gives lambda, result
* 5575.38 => 19.8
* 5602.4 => 21.8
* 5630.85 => 20.2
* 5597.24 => 19.2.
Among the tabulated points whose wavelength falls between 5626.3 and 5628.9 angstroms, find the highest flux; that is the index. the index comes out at 23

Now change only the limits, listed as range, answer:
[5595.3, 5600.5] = 22.1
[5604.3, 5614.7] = 25.8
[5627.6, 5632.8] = 23.7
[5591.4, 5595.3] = 26.4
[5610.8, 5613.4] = 19.3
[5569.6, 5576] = 19.8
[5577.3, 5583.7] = 24.3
